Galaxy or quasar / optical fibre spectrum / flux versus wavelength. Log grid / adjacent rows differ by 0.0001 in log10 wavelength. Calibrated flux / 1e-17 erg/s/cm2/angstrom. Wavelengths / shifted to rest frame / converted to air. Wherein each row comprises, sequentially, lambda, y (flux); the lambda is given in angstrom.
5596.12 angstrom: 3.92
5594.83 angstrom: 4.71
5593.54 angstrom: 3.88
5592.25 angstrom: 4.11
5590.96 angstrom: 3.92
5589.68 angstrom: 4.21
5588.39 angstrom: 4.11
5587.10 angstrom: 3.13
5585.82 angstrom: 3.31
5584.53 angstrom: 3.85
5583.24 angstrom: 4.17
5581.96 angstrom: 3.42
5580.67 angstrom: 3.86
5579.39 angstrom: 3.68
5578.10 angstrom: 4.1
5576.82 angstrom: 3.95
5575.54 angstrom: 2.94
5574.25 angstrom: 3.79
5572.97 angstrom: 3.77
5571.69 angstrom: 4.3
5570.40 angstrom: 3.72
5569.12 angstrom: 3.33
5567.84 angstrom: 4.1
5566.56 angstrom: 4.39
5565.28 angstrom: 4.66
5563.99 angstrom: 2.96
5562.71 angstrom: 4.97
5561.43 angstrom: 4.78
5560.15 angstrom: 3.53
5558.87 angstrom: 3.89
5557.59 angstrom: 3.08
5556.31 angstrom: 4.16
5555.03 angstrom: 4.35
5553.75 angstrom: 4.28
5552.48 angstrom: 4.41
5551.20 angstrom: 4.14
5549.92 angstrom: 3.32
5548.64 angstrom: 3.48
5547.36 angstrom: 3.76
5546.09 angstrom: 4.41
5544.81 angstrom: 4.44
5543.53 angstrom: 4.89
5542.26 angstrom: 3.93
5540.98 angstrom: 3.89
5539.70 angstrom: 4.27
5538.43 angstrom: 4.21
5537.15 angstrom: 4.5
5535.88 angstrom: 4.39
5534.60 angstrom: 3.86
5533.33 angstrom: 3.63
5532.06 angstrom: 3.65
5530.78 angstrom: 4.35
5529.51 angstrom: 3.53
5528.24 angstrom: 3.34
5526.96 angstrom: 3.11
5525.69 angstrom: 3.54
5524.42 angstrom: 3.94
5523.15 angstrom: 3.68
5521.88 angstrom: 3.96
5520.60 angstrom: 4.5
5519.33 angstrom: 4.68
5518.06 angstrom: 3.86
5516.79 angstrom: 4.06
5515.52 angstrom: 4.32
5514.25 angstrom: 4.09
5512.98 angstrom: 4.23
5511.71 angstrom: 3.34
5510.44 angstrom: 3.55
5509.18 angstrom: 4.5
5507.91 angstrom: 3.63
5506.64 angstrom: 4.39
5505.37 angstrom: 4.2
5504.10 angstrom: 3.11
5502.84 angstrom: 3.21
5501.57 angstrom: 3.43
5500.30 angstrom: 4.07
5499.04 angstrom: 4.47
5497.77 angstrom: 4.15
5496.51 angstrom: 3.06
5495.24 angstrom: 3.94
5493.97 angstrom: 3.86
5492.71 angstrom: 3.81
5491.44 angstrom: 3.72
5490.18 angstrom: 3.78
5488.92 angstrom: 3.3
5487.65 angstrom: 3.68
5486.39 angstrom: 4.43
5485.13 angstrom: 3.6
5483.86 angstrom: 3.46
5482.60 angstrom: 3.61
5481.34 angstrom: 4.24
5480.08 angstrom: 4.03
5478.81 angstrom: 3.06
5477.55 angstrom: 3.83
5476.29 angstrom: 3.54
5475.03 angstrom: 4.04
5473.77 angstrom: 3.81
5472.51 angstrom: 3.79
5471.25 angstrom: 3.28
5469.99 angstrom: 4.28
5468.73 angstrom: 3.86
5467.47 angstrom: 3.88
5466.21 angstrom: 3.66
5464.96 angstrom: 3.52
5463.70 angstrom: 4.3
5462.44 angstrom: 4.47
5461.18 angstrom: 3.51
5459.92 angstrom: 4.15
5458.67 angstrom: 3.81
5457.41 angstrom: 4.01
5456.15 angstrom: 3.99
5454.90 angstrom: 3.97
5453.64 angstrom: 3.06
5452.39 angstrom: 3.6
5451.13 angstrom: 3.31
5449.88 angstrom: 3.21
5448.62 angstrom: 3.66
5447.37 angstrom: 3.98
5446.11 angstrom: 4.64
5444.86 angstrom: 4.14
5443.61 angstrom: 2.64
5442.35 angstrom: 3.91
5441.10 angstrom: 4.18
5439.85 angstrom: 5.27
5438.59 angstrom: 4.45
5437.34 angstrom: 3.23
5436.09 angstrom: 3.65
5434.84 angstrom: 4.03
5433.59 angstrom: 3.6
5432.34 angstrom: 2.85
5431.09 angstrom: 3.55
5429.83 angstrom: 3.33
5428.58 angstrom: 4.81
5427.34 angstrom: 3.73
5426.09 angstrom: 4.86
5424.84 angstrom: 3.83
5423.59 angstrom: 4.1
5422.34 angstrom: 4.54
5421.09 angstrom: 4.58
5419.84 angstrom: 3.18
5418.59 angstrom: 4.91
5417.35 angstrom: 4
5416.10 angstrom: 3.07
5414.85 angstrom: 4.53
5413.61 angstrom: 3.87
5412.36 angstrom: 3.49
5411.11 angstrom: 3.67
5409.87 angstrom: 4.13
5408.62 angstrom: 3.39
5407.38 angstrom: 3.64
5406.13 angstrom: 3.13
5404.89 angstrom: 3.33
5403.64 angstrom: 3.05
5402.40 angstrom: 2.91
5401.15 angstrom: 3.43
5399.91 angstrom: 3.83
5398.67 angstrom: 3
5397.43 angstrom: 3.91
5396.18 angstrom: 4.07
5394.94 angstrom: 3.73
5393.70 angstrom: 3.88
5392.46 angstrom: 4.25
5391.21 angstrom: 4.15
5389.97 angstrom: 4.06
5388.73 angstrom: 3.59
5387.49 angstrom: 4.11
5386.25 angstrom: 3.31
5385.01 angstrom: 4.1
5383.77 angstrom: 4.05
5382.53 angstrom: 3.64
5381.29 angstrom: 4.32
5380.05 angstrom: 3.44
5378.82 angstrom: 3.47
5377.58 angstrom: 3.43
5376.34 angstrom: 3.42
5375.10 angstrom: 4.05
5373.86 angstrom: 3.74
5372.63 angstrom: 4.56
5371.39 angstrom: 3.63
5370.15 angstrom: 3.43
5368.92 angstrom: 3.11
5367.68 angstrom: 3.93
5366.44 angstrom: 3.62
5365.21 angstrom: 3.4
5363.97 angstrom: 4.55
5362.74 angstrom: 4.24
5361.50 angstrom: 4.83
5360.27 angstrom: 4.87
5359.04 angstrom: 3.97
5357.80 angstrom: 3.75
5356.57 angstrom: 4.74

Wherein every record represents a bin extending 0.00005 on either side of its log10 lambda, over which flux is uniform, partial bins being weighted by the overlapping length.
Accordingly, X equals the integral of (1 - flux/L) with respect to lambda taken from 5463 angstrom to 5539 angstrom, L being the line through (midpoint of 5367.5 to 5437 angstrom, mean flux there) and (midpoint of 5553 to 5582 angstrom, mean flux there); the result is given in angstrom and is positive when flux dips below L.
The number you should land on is 0.3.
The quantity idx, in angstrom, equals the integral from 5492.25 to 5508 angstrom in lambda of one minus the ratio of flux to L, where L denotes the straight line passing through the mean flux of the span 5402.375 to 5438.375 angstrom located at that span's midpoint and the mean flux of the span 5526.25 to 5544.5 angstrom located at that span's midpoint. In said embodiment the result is 0.5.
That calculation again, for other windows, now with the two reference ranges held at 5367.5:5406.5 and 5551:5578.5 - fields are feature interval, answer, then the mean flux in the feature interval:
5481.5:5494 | 0.4 angstrom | 3.74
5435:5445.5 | -0.5 angstrom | 3.94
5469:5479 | 0.2 angstrom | 3.74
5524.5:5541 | 0.2 angstrom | 3.87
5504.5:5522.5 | -0.9 angstrom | 4.08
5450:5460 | 0.3 angstrom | 3.69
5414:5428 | -1.4 angstrom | 4.12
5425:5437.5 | -0.1 angstrom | 3.79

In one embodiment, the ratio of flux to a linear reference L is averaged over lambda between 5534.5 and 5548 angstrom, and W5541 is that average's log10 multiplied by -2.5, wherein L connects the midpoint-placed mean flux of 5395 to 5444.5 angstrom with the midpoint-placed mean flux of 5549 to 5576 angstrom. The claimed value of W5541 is -0.086 mag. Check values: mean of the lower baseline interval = 3.79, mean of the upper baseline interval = 3.95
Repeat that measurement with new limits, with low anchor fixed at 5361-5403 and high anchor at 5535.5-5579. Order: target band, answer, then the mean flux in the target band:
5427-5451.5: 0.02 mag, 3.82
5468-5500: 0.04 mag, 3.79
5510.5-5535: 0.03 mag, 3.87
